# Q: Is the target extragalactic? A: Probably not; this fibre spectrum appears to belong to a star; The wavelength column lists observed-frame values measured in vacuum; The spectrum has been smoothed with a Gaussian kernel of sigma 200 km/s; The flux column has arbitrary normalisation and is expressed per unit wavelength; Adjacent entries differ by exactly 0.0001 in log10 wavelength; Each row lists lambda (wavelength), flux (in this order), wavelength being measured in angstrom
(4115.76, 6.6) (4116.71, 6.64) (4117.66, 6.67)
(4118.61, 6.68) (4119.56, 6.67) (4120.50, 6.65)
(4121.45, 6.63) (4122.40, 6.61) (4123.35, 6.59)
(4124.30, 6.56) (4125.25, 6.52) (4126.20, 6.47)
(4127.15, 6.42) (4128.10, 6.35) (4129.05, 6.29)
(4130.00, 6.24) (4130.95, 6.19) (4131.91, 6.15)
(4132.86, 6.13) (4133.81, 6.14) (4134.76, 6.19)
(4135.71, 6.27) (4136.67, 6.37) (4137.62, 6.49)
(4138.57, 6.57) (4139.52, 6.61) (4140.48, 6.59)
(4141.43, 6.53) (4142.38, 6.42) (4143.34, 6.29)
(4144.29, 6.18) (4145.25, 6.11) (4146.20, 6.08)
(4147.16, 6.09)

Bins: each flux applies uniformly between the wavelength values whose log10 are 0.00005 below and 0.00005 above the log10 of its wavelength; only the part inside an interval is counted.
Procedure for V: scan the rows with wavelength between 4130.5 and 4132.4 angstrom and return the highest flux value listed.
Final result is 6.19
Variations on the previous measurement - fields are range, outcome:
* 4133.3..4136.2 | 6.27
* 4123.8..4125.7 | 6.56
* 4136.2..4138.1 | 6.49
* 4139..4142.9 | 6.61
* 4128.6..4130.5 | 6.29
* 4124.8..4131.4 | 6.52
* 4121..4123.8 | 6.63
